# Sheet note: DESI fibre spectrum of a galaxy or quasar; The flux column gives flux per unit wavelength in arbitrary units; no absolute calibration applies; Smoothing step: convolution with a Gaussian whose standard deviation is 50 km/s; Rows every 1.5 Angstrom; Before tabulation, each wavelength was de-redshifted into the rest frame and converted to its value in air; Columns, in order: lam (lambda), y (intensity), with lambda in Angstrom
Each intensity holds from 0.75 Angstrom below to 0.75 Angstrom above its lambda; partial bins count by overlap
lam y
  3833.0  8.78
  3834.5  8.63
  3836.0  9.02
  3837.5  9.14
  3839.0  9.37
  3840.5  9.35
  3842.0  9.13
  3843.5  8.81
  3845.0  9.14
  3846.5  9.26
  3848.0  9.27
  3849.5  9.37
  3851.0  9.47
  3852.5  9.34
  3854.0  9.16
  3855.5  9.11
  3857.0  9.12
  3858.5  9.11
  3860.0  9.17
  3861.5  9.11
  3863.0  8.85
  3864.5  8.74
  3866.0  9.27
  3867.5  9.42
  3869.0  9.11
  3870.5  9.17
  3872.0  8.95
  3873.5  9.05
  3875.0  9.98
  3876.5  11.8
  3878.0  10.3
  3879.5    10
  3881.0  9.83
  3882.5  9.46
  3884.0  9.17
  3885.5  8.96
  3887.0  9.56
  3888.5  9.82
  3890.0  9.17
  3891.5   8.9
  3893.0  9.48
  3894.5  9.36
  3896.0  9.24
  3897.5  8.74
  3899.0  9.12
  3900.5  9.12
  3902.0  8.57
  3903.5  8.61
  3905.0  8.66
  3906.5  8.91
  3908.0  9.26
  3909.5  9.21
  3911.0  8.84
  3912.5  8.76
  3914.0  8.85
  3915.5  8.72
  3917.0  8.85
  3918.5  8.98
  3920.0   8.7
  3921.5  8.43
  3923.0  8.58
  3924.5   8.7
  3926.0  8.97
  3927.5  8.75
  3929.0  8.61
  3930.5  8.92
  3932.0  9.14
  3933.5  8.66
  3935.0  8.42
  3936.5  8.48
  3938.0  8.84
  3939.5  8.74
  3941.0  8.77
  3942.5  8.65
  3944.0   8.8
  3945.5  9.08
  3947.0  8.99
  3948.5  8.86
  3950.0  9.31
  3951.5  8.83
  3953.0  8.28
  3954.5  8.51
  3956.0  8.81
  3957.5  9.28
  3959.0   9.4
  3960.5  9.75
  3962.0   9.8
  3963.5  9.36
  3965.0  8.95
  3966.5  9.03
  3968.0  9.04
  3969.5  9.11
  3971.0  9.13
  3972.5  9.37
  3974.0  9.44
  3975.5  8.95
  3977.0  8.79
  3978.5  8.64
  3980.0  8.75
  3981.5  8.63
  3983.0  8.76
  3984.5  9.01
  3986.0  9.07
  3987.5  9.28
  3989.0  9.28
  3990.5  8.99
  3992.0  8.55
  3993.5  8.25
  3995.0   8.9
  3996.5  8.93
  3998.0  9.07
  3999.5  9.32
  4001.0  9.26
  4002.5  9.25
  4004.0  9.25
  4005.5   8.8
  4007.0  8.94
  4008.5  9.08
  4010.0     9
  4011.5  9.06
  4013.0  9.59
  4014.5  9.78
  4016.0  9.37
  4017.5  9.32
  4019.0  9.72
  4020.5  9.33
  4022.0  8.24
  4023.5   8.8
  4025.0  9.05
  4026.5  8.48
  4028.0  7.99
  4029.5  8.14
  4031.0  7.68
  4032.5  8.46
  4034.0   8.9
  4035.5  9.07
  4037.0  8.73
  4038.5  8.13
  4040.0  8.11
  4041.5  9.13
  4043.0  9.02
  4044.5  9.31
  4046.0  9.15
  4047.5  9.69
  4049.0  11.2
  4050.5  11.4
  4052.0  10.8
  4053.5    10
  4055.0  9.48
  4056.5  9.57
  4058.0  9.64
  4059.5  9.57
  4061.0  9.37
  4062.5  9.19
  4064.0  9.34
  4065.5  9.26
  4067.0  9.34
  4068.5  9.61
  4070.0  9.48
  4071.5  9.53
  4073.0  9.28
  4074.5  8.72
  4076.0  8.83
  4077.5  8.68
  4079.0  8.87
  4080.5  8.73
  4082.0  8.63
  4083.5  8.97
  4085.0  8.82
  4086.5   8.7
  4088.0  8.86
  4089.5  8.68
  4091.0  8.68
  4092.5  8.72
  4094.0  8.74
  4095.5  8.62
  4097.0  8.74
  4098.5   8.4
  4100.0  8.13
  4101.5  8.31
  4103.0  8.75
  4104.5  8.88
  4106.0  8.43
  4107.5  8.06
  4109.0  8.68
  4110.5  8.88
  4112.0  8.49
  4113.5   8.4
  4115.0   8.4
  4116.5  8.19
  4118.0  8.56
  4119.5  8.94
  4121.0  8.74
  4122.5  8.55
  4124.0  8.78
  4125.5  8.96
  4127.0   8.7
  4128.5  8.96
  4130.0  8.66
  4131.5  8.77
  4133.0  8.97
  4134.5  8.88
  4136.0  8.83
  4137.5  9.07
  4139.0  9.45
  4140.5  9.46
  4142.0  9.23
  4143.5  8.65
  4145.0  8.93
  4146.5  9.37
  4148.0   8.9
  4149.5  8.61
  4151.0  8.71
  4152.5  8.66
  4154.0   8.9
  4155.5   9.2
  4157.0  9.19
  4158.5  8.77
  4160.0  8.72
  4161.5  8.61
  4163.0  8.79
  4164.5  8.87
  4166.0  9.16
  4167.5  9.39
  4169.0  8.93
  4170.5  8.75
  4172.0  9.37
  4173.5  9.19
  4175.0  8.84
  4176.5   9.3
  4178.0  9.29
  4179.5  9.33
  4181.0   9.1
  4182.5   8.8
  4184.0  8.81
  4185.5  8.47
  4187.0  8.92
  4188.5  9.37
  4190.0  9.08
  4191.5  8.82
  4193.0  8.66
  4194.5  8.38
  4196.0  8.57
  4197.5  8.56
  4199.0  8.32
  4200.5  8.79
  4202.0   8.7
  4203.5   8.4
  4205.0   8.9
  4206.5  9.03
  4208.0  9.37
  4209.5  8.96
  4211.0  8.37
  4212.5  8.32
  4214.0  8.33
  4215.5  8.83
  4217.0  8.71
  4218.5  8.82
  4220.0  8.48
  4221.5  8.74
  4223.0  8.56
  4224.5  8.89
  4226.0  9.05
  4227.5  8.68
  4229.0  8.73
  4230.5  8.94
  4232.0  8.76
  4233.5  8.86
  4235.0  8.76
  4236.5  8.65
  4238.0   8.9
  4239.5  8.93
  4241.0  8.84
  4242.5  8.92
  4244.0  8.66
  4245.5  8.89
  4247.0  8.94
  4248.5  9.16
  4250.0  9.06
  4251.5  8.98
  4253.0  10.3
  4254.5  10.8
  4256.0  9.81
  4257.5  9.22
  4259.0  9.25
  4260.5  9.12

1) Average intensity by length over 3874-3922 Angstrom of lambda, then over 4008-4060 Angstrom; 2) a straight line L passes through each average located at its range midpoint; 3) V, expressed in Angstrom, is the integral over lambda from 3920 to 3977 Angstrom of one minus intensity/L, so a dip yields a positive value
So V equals 1.77 Angstrom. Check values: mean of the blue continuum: 9.23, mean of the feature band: 8.93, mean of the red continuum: 9.2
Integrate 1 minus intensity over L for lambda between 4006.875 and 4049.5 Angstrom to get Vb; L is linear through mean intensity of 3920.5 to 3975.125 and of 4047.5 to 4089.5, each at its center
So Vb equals 1.3 Angstrom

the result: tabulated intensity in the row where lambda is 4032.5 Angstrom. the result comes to 8.46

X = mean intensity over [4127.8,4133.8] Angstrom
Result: 8.84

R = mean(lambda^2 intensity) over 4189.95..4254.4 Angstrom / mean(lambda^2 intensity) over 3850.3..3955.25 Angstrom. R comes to 1.14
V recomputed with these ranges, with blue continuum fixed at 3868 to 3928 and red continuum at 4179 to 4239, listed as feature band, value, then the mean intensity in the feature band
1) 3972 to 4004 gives 0.26 Angstrom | 8.98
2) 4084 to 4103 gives 0.62 Angstrom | 8.63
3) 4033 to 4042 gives 0.33 Angstrom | 8.66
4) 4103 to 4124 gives 0.76 Angstrom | 8.57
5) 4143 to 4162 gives -0.06 Angstrom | 8.87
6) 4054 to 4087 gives -0.84 Angstrom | 9.17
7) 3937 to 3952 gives 0.37 Angstrom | 8.88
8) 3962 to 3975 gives -0.19 Angstrom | 9.21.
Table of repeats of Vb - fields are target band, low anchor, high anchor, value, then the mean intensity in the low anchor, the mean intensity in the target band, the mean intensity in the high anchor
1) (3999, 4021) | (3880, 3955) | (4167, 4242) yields -0.9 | 8.93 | 9.27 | 8.83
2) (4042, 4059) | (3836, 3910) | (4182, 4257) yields -1.6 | 9.27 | 9.92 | 8.87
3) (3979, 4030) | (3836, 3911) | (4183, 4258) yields 0.8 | 9.26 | 8.98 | 8.88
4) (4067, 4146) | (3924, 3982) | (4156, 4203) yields 1.0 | 8.94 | 8.8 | 8.9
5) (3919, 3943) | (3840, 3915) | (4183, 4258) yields 1.2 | 9.24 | 8.71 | 8.88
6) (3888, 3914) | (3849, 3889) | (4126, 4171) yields 0.9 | 9.42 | 9.03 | 8.94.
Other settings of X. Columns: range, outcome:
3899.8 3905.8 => 8.74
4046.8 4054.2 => 10.6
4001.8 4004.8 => 9.24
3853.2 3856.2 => 9.14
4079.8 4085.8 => 8.79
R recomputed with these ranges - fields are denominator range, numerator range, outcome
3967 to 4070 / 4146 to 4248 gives 1.06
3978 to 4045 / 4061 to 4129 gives 1.03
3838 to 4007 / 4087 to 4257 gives 1.10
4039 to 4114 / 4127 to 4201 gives 1.03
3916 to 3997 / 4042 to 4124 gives 1.08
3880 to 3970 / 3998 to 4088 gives 1.08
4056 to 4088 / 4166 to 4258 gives 1.05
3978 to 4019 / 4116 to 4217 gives 1.06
